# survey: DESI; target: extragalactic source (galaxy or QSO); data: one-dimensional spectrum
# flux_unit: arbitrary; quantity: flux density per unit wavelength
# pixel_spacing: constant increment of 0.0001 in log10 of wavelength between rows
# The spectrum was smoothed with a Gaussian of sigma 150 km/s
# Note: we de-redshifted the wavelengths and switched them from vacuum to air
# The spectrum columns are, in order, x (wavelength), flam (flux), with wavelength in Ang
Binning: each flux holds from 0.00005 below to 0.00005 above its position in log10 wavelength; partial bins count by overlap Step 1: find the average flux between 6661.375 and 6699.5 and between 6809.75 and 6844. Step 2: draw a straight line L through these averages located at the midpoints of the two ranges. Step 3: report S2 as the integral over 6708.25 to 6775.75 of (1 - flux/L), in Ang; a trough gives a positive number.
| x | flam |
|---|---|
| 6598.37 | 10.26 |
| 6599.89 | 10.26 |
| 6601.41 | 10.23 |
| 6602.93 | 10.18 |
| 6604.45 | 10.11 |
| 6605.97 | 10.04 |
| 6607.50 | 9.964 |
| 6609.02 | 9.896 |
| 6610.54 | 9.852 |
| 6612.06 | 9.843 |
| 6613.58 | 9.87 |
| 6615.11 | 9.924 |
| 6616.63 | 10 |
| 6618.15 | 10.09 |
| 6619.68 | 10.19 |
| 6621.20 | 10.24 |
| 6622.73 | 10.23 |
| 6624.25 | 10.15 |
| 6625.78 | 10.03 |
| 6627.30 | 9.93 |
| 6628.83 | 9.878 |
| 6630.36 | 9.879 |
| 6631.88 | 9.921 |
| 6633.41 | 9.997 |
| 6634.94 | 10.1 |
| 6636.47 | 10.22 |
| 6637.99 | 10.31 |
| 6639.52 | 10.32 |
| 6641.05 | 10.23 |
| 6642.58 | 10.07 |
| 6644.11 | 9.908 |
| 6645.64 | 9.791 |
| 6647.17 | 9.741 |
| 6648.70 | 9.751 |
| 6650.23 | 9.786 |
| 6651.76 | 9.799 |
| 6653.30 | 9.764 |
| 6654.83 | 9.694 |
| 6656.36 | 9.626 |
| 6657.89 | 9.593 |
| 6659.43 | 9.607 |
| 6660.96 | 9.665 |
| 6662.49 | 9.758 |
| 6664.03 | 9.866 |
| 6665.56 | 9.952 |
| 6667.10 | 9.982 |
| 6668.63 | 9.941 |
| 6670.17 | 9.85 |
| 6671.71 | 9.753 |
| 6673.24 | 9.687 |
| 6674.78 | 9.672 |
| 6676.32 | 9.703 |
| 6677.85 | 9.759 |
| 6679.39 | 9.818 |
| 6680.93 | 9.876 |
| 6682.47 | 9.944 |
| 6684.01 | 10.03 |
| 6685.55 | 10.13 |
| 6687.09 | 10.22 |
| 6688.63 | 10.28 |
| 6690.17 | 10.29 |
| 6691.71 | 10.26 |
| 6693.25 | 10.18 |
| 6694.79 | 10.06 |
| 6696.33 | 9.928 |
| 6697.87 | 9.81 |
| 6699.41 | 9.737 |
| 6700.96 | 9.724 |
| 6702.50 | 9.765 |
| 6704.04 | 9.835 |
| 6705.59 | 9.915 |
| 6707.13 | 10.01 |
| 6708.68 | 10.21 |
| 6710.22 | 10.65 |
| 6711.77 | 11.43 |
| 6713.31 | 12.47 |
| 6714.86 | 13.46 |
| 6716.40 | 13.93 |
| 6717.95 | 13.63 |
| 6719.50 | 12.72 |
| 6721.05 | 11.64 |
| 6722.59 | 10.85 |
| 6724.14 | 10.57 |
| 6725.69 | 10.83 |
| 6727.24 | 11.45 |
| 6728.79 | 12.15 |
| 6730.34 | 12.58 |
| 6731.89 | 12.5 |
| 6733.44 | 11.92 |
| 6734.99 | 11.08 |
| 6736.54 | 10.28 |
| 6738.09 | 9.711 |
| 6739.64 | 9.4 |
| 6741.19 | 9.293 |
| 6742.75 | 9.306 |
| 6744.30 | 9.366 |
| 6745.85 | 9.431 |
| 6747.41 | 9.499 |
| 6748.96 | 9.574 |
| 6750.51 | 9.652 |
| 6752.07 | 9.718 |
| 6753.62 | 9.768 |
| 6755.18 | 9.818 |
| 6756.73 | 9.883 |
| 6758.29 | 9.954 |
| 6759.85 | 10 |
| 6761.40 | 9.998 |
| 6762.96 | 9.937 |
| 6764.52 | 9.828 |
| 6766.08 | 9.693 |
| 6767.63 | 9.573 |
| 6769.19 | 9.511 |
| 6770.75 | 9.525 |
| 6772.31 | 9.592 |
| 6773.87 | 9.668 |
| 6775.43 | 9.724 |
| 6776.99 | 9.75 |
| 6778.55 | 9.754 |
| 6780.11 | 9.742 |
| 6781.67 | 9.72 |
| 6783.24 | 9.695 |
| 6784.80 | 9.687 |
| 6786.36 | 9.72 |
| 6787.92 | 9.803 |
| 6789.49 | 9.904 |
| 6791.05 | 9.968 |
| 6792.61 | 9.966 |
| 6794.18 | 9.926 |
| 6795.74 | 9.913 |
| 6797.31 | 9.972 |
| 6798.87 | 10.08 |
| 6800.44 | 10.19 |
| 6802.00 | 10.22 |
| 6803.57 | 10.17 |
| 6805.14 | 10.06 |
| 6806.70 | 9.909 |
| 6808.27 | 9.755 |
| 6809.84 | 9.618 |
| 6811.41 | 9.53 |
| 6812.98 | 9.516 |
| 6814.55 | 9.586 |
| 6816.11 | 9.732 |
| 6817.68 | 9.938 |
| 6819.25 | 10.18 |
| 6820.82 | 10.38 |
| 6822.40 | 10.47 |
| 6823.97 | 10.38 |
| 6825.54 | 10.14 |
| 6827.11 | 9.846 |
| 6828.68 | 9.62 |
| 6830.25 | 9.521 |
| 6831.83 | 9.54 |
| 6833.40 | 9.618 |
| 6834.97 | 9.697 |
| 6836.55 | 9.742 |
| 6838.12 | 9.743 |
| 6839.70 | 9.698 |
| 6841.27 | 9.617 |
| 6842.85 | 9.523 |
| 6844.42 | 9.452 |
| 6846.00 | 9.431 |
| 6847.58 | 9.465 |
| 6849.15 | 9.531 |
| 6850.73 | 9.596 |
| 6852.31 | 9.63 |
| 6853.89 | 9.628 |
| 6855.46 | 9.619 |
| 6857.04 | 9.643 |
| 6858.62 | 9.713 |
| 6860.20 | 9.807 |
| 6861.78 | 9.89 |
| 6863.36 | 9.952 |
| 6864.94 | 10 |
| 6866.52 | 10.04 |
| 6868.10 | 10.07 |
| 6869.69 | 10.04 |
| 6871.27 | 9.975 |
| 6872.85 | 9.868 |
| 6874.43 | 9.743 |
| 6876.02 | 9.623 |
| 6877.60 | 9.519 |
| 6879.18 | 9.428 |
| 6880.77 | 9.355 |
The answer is -4.82 Ang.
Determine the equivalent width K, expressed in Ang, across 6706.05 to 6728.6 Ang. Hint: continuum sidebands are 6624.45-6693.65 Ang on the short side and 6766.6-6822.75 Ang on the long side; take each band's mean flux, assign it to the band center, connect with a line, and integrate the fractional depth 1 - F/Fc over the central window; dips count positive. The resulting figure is -4.1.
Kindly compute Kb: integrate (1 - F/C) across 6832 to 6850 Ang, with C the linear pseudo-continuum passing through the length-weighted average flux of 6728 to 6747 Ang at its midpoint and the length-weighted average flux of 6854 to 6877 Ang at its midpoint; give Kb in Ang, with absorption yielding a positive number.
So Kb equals 0.7 Ang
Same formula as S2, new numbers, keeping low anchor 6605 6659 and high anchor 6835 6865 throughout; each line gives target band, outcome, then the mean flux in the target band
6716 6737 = -4.3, 11.9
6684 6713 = -0.9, 10.2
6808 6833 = -0.4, 9.86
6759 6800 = -0.2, 9.8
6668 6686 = 0.1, 9.84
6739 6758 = 0.4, 9.57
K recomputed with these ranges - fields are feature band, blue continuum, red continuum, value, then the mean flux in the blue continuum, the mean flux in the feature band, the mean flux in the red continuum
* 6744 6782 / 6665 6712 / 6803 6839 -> 0.8 Ang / 10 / 9.71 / 9.85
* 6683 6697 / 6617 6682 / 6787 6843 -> -0.4 Ang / 9.91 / 10.2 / 9.88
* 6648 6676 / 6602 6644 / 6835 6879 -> 0.7 Ang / 10.1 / 9.76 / 9.72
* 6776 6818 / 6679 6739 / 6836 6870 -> 1.3 Ang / 10.9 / 9.84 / 9.71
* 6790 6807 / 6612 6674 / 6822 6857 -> -0.5 Ang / 9.93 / 10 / 9.7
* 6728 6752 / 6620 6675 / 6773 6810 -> -1.2 Ang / 9.91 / 10.4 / 9.87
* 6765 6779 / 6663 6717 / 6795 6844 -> 0.5 Ang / 10.3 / 9.65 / 9.86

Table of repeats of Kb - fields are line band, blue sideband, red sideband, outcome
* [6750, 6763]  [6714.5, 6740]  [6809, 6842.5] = 1.49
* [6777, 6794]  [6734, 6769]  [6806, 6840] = 0.00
